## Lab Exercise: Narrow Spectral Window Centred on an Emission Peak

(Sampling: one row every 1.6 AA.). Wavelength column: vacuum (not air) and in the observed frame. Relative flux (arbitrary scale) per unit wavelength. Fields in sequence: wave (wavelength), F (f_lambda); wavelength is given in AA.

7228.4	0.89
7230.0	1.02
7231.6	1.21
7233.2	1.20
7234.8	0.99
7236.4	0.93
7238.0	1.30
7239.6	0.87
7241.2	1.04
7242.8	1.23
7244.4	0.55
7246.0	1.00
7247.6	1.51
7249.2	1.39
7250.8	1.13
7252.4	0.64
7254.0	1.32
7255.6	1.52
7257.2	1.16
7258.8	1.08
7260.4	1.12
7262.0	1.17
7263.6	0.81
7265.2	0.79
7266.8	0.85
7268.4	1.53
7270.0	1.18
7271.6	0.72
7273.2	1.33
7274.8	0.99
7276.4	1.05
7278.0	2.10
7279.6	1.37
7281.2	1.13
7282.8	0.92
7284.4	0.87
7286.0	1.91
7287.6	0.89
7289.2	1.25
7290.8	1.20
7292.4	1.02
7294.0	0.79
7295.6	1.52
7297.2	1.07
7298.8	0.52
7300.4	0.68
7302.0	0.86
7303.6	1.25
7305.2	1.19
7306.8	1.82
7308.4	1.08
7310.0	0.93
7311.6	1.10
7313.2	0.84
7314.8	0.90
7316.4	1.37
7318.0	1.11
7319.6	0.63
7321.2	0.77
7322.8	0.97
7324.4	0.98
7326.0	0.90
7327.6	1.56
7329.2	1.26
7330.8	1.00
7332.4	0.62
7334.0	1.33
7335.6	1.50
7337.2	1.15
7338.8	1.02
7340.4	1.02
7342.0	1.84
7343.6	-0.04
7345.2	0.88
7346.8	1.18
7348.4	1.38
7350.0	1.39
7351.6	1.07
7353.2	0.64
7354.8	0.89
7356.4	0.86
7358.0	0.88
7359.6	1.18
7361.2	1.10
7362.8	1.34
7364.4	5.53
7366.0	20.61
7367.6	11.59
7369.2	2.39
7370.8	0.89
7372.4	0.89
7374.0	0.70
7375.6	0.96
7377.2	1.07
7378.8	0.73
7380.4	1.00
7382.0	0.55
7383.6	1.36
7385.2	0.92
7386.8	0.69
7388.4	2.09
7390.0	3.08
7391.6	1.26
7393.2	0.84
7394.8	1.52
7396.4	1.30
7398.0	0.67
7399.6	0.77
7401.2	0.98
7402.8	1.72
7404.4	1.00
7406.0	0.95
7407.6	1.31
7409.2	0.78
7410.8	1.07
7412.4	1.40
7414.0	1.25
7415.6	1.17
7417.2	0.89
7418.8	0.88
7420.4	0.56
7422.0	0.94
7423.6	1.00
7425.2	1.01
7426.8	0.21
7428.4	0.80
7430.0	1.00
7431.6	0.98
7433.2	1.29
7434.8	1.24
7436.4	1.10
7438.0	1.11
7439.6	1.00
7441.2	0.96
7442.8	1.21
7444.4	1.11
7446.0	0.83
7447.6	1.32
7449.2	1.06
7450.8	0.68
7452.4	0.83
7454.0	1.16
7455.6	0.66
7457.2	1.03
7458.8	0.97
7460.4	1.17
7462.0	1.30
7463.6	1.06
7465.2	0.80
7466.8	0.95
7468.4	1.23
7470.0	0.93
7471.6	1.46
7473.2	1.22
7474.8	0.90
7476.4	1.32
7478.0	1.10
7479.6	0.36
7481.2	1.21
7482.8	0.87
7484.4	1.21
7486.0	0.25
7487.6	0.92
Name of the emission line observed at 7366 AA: H-alpha 6563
